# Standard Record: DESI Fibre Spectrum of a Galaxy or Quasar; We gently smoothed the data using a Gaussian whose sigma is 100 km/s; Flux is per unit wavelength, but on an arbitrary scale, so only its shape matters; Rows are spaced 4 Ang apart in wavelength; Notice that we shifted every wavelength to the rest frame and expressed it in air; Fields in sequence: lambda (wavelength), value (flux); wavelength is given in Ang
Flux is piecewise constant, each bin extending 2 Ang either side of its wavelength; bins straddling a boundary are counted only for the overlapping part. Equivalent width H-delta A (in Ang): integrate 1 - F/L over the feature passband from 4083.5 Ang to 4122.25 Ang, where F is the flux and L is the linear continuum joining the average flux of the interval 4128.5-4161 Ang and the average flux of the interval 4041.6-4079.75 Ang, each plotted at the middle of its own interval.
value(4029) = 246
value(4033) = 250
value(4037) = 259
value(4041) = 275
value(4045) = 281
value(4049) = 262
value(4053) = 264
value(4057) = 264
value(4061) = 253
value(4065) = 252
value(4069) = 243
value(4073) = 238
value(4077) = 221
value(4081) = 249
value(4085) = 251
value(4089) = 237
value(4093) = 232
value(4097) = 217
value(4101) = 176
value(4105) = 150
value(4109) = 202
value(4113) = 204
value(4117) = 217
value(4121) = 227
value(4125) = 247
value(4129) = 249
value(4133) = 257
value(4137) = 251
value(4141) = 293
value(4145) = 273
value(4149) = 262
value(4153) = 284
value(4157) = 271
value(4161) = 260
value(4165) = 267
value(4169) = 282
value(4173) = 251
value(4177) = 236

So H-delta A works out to 7.5 Ang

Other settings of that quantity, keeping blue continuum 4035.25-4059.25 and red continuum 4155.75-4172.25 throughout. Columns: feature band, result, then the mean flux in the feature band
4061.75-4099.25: 4.2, 238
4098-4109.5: 3.9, 176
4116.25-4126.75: 1.4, 232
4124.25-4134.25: 0.6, 251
